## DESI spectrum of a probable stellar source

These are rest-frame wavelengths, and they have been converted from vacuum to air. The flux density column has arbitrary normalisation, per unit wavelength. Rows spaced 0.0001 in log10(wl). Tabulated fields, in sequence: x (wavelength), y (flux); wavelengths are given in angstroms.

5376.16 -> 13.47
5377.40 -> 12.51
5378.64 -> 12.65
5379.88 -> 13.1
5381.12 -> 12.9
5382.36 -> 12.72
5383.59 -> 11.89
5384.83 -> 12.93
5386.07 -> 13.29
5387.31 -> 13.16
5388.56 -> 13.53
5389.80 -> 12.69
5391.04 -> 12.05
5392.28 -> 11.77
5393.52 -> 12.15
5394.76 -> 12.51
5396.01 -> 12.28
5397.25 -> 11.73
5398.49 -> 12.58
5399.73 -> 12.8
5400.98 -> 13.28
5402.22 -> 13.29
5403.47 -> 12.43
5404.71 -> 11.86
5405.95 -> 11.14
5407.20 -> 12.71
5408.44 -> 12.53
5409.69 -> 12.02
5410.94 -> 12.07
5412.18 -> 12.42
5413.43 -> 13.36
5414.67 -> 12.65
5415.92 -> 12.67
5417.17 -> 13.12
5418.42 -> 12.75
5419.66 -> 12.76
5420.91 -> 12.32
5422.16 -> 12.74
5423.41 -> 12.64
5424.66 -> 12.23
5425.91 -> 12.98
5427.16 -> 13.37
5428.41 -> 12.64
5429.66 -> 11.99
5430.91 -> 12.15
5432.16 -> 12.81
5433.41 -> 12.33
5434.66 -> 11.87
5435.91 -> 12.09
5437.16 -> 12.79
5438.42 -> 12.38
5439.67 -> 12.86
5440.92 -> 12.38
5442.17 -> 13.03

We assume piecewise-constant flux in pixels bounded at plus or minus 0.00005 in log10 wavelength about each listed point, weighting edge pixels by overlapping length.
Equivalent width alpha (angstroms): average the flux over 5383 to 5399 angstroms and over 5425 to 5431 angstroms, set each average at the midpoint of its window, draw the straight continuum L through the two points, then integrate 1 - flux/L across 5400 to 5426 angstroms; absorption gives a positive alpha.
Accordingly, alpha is 0.0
